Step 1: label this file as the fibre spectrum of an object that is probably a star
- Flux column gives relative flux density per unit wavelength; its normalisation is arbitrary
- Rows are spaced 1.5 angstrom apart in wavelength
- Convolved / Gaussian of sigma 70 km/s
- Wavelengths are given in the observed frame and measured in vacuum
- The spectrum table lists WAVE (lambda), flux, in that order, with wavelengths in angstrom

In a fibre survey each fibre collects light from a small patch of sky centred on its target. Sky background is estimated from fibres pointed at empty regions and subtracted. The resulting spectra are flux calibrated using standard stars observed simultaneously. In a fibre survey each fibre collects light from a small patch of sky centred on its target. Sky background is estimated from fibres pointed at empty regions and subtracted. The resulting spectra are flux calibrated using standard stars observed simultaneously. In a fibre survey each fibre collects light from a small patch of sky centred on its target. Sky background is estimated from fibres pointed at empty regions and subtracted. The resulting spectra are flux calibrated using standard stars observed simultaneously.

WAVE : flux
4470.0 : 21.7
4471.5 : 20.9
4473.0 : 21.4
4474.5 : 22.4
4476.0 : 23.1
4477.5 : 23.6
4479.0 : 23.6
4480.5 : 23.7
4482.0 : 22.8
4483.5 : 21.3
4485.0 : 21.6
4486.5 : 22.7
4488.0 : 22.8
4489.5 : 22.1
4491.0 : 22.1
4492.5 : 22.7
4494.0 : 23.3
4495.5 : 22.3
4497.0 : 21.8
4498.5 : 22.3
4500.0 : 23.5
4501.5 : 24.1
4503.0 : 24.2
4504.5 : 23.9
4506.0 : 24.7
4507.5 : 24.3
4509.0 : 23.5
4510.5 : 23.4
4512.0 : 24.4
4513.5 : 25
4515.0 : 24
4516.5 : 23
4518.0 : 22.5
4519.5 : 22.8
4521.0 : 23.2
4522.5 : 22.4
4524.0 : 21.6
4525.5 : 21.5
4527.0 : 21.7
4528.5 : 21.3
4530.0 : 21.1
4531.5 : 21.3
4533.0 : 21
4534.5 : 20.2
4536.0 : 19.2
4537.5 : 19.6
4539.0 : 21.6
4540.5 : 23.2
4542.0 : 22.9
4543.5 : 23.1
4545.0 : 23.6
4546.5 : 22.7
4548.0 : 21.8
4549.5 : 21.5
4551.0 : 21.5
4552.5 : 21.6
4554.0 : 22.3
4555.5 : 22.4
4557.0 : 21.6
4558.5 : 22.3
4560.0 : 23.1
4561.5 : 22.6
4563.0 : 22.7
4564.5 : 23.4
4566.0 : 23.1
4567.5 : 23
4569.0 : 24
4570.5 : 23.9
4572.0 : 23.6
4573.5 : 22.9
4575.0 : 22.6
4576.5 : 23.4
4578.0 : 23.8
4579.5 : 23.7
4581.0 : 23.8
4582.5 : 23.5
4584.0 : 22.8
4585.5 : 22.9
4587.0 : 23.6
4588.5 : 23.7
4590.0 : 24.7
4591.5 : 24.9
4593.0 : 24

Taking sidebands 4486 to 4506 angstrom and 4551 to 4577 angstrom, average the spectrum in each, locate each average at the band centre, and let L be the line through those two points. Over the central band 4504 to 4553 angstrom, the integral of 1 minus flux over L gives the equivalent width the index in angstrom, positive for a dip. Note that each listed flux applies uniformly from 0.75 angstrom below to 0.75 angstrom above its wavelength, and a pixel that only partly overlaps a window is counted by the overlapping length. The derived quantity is 1.1 angstrom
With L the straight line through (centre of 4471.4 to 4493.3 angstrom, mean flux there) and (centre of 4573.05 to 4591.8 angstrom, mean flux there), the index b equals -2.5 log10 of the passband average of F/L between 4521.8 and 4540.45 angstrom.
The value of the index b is 0.09 mag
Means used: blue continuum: 22.5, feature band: 21.1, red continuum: 23.5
